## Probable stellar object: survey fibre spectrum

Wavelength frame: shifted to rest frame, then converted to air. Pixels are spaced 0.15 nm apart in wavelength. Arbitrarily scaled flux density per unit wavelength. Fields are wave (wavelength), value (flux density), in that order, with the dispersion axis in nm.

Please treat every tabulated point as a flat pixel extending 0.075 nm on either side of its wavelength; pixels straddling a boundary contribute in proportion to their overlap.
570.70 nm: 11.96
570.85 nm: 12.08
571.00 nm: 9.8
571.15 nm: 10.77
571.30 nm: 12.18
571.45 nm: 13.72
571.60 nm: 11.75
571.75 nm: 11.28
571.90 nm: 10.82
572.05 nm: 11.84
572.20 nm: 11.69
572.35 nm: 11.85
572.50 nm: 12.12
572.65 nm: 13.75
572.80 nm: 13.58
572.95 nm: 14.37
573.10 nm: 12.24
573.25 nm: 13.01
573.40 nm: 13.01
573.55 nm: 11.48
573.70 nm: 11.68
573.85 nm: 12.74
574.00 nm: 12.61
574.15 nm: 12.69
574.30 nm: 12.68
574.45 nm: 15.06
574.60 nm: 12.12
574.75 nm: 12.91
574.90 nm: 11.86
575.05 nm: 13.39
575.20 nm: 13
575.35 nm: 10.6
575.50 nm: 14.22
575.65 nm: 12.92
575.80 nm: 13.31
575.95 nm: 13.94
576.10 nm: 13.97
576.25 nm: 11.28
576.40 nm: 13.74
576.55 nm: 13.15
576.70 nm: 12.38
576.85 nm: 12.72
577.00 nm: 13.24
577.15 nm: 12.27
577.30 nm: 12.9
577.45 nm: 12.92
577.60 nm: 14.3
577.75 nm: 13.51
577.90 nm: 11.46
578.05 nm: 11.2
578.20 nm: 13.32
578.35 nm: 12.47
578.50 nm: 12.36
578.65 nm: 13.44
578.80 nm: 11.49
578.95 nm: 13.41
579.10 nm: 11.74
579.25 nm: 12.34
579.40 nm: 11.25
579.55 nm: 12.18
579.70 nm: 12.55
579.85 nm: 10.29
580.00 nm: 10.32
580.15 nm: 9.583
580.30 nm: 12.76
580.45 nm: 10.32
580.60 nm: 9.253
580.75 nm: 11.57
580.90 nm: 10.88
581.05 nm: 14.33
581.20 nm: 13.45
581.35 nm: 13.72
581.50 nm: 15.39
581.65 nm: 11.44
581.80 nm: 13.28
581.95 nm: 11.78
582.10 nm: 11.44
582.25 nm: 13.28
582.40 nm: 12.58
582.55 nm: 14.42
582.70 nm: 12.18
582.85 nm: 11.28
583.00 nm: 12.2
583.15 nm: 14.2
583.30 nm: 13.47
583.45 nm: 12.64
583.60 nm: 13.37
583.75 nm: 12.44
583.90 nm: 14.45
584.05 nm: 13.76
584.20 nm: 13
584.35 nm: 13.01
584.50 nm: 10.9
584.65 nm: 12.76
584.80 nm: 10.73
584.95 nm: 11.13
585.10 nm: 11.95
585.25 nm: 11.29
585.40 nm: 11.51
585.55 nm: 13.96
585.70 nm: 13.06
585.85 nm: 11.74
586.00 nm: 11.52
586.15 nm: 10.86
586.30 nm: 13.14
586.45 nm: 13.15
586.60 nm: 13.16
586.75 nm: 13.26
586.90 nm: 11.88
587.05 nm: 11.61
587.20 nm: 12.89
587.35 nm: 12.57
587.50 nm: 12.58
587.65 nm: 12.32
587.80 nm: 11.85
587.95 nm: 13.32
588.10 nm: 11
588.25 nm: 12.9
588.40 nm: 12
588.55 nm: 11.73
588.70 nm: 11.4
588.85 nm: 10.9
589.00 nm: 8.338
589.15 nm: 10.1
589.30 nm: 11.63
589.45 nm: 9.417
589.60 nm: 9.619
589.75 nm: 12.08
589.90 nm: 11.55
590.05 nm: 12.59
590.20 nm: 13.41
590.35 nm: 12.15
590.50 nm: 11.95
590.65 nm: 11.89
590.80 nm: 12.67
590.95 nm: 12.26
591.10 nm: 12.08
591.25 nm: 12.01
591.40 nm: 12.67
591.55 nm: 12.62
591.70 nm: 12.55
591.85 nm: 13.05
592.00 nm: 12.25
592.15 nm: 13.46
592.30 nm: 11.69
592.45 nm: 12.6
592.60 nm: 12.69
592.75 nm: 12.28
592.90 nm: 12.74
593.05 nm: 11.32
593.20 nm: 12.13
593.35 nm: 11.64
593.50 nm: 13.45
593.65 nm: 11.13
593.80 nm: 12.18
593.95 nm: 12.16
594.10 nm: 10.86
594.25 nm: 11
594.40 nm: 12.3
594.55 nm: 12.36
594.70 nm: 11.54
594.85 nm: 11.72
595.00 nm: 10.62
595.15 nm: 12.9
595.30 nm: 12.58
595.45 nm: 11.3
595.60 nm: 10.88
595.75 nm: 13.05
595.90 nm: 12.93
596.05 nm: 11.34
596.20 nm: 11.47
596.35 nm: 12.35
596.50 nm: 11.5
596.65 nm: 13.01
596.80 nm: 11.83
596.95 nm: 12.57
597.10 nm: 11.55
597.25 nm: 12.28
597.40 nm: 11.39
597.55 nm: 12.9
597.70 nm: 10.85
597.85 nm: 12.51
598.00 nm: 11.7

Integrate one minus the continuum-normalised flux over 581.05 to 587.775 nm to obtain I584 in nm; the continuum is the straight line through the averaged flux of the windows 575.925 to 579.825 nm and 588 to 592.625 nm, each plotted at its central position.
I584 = -0.22 nm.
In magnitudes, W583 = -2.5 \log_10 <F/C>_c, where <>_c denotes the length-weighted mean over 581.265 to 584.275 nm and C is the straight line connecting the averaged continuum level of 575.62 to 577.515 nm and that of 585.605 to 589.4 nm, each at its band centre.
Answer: -0.053 mag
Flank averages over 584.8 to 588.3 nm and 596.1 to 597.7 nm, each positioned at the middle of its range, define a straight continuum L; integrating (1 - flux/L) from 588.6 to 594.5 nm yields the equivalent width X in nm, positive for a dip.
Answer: 0.13 nm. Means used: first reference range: 12.3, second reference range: 12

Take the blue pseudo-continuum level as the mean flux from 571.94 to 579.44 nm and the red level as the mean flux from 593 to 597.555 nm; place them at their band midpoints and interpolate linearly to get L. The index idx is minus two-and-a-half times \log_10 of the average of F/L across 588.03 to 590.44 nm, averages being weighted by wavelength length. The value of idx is 0.08 mag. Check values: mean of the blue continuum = 12.7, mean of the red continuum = 11.9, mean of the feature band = 11.3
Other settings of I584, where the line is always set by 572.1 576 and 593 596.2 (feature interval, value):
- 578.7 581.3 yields 0.177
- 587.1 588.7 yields -0.012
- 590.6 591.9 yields -0.043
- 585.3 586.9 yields -0.031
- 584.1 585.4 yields 0.047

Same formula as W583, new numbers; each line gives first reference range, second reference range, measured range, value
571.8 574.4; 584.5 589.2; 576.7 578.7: -0.04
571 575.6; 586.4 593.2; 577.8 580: 0.02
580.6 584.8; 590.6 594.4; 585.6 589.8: 0.06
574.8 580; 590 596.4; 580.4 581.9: 0.01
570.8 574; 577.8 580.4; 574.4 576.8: -0.08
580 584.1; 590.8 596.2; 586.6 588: -0.01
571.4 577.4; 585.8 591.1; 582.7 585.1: -0.04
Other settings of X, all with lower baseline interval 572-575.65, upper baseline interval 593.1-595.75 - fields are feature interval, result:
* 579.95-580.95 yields 0.14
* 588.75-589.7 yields 0.15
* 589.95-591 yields -0.03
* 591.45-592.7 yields -0.07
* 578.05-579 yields -0.01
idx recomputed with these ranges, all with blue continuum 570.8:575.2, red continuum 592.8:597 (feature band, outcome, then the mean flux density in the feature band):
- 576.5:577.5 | -0.04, 12.8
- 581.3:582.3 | -0.06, 12.9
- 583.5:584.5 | -0.08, 13.1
